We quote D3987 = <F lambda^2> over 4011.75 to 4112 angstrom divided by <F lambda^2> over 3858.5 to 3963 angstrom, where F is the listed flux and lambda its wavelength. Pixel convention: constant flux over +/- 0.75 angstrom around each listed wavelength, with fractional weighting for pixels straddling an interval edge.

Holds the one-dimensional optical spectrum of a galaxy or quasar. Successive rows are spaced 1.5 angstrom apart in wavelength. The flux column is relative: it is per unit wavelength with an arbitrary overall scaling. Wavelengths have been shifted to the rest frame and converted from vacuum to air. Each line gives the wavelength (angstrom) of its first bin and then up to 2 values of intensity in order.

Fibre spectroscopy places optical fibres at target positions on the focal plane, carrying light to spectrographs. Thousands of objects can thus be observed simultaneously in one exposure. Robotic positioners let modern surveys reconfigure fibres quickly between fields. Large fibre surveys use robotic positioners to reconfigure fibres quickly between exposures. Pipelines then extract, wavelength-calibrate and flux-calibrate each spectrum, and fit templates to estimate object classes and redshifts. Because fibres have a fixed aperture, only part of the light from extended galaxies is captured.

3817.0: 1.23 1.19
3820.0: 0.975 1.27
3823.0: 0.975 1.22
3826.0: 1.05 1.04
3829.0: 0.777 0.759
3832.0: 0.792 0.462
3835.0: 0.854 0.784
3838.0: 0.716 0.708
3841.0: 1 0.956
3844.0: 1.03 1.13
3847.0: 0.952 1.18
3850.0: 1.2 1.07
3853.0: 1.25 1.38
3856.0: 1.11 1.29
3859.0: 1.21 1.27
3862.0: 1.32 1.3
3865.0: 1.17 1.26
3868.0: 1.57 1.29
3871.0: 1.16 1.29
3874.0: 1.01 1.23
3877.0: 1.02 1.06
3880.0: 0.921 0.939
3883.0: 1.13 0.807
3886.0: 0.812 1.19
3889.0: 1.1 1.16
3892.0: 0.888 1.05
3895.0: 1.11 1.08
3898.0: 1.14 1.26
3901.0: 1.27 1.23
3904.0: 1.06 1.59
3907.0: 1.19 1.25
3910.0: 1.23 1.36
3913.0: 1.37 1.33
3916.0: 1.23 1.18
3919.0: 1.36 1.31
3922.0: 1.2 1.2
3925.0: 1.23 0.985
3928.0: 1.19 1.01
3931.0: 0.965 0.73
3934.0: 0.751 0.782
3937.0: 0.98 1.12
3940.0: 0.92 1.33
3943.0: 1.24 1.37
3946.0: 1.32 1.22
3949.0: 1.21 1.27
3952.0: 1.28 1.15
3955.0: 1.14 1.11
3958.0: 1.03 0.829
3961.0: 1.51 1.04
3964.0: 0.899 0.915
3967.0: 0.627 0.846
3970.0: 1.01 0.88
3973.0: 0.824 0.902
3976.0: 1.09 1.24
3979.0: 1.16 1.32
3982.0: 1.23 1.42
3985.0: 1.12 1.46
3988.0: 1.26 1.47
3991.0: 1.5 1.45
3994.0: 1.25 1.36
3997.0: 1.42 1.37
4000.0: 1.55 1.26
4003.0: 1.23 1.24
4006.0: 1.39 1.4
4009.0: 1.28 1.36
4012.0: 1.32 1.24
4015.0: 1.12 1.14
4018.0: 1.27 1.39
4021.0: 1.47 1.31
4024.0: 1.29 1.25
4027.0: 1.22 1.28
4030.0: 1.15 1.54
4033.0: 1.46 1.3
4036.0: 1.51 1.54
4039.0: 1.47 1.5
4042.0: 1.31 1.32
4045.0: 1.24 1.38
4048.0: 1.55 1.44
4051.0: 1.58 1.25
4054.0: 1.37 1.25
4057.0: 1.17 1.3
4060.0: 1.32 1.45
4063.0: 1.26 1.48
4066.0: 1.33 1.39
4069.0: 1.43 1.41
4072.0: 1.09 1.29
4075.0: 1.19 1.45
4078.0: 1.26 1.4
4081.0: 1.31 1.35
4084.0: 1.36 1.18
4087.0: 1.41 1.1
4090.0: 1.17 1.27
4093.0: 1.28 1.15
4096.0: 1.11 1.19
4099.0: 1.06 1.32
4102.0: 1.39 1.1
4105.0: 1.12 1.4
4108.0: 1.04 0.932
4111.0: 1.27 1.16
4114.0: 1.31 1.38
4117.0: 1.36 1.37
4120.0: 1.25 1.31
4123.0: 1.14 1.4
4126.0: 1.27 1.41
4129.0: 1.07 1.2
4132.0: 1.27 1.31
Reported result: 1.21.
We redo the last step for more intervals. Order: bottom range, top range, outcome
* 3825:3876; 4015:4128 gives 1.35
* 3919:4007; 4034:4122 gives 1.19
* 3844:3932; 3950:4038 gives 1.11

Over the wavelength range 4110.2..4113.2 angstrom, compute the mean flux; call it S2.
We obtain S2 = 1.21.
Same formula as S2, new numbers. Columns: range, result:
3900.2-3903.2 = 1.25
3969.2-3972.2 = 0.944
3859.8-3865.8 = 1.26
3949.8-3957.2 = 1.19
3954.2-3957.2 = 1.13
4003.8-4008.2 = 1.34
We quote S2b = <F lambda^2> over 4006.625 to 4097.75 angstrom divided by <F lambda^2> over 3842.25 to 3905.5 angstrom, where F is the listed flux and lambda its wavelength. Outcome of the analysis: 1.26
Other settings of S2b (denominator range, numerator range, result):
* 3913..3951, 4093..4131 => 1.18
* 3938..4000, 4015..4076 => 1.19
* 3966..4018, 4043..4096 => 1.11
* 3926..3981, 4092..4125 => 1.25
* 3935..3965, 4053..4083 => 1.23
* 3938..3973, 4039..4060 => 1.31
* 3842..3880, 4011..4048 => 1.23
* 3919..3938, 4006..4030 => 1.29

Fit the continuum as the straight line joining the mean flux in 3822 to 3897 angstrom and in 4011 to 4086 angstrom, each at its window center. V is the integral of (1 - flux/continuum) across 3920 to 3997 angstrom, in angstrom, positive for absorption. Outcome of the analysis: 4.8 angstrom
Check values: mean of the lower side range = 1.06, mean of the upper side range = 1.34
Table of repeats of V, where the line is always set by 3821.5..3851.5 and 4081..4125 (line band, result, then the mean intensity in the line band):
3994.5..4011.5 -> -3.4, 1.35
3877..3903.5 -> -1.8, 1.07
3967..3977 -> 1.6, 0.911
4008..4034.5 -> -3.6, 1.3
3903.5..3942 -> -4.3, 1.15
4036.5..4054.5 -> -3.7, 1.41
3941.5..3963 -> -2.7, 1.2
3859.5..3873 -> -4.4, 1.29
